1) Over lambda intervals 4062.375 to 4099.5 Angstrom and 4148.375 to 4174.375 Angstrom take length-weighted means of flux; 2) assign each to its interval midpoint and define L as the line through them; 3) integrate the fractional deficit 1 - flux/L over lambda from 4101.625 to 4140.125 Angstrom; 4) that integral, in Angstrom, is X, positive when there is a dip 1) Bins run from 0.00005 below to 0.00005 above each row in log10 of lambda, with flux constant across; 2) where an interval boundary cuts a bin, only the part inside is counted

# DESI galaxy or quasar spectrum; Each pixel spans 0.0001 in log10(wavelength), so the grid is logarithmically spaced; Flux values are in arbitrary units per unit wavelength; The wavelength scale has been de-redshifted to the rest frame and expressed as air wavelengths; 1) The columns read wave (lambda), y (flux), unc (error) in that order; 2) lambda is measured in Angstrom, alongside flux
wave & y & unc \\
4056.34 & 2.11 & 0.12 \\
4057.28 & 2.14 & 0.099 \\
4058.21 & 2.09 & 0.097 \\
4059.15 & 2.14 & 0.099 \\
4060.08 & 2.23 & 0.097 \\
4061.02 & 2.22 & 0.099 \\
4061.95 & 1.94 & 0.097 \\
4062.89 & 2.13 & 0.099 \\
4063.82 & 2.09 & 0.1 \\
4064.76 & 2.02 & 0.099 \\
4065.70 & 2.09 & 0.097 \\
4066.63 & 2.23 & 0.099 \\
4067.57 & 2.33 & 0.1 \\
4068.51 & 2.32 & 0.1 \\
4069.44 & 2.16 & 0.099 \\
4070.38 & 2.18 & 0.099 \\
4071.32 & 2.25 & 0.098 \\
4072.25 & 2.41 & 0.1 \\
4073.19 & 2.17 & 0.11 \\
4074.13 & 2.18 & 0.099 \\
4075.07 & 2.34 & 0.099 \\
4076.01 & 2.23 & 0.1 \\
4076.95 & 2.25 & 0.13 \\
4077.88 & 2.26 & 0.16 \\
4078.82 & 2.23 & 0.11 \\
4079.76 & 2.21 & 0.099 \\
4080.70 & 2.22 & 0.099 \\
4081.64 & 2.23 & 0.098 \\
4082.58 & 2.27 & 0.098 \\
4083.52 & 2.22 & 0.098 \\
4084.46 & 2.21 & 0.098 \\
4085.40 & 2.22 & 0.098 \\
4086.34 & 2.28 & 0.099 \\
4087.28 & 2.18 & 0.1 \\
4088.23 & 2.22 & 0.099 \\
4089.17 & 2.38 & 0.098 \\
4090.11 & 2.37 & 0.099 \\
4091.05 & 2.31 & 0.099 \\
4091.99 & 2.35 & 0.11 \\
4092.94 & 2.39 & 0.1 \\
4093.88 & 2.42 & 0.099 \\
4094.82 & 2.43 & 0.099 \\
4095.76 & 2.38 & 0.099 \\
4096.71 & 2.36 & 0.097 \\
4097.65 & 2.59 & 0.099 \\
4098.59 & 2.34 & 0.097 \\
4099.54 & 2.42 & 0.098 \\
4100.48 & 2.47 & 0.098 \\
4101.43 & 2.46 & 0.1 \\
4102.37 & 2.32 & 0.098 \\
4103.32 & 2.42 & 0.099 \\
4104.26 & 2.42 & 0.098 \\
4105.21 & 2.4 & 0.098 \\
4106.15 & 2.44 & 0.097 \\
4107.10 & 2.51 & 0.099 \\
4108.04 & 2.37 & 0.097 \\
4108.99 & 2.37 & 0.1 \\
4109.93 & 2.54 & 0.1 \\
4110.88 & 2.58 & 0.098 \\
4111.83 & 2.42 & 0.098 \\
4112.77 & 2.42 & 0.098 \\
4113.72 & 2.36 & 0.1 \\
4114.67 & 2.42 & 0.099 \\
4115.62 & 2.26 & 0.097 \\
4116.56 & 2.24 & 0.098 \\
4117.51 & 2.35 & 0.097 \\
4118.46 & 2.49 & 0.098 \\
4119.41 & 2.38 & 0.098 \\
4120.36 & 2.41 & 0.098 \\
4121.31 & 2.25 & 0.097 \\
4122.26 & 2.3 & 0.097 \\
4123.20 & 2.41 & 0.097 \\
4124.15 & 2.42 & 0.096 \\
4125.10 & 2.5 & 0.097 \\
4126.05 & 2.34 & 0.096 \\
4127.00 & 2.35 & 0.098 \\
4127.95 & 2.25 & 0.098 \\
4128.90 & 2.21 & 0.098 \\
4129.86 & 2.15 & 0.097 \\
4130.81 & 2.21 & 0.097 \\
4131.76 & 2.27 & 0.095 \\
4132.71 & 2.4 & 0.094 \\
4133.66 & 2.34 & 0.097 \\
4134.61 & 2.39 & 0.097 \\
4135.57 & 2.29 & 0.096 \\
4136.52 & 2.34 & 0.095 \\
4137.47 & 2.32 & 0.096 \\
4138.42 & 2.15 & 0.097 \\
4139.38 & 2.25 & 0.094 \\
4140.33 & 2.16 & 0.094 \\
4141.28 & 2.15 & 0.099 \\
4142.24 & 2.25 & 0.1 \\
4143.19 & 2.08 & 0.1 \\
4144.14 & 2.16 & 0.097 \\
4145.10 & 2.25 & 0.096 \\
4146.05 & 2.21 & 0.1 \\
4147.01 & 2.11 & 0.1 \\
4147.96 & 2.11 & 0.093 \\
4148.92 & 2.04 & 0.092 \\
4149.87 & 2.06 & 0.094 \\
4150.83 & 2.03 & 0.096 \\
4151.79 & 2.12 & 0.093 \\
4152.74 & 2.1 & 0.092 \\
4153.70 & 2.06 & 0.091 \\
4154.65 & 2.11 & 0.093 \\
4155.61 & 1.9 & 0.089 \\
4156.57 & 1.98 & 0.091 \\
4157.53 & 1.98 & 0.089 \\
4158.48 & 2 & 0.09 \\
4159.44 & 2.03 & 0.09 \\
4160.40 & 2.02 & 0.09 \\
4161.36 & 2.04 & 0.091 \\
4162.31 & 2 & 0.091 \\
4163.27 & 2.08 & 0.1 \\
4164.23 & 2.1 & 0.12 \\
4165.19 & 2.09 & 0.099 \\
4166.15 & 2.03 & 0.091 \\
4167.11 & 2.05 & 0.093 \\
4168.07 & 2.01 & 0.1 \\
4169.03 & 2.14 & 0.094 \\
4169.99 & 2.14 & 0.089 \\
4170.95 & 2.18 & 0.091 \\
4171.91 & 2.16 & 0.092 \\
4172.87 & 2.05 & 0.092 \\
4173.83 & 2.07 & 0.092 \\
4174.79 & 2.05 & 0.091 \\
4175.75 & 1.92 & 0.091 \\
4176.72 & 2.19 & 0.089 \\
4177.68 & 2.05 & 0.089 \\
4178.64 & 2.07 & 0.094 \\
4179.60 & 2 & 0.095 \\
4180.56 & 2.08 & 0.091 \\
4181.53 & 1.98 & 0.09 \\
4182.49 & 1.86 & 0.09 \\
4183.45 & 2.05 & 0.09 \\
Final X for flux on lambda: -3.4 Angstrom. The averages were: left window 2.27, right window 2.06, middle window 2.36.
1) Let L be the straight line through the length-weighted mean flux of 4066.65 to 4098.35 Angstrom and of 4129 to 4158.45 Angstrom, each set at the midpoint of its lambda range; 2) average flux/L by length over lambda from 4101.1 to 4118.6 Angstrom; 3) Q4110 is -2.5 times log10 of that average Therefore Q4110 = -0.08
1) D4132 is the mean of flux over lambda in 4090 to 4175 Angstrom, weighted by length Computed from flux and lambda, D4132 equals 2.25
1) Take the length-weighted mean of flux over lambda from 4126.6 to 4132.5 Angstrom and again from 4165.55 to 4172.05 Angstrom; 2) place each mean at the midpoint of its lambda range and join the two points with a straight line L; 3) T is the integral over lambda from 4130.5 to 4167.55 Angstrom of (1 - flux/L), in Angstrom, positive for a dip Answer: 0.7 Angstrom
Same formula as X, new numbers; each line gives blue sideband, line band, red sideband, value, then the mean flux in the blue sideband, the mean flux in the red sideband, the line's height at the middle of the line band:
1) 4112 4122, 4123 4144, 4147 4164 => -0.5 Angstrom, 2.36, 2.04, 2.22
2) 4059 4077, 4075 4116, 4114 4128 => -1.3 Angstrom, 2.19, 2.36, 2.28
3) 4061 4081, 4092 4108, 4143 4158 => -1.9 Angstrom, 2.2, 2.08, 2.16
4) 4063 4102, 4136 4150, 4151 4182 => -0.4 Angstrom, 2.28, 2.06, 2.12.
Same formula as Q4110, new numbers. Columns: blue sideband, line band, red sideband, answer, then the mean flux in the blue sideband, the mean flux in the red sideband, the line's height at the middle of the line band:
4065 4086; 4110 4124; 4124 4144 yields -0.06 mag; 2.24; 2.27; 2.26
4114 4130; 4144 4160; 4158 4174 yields 0.04 mag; 2.34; 2.07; 2.16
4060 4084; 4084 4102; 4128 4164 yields -0.08 mag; 2.21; 2.15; 2.19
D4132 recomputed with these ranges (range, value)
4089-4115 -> 2.42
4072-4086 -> 2.24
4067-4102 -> 2.3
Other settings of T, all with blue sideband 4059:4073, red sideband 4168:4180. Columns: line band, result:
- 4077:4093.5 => -0.8 Angstrom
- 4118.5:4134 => -1.5 Angstrom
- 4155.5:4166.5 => 0.4 Angstrom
